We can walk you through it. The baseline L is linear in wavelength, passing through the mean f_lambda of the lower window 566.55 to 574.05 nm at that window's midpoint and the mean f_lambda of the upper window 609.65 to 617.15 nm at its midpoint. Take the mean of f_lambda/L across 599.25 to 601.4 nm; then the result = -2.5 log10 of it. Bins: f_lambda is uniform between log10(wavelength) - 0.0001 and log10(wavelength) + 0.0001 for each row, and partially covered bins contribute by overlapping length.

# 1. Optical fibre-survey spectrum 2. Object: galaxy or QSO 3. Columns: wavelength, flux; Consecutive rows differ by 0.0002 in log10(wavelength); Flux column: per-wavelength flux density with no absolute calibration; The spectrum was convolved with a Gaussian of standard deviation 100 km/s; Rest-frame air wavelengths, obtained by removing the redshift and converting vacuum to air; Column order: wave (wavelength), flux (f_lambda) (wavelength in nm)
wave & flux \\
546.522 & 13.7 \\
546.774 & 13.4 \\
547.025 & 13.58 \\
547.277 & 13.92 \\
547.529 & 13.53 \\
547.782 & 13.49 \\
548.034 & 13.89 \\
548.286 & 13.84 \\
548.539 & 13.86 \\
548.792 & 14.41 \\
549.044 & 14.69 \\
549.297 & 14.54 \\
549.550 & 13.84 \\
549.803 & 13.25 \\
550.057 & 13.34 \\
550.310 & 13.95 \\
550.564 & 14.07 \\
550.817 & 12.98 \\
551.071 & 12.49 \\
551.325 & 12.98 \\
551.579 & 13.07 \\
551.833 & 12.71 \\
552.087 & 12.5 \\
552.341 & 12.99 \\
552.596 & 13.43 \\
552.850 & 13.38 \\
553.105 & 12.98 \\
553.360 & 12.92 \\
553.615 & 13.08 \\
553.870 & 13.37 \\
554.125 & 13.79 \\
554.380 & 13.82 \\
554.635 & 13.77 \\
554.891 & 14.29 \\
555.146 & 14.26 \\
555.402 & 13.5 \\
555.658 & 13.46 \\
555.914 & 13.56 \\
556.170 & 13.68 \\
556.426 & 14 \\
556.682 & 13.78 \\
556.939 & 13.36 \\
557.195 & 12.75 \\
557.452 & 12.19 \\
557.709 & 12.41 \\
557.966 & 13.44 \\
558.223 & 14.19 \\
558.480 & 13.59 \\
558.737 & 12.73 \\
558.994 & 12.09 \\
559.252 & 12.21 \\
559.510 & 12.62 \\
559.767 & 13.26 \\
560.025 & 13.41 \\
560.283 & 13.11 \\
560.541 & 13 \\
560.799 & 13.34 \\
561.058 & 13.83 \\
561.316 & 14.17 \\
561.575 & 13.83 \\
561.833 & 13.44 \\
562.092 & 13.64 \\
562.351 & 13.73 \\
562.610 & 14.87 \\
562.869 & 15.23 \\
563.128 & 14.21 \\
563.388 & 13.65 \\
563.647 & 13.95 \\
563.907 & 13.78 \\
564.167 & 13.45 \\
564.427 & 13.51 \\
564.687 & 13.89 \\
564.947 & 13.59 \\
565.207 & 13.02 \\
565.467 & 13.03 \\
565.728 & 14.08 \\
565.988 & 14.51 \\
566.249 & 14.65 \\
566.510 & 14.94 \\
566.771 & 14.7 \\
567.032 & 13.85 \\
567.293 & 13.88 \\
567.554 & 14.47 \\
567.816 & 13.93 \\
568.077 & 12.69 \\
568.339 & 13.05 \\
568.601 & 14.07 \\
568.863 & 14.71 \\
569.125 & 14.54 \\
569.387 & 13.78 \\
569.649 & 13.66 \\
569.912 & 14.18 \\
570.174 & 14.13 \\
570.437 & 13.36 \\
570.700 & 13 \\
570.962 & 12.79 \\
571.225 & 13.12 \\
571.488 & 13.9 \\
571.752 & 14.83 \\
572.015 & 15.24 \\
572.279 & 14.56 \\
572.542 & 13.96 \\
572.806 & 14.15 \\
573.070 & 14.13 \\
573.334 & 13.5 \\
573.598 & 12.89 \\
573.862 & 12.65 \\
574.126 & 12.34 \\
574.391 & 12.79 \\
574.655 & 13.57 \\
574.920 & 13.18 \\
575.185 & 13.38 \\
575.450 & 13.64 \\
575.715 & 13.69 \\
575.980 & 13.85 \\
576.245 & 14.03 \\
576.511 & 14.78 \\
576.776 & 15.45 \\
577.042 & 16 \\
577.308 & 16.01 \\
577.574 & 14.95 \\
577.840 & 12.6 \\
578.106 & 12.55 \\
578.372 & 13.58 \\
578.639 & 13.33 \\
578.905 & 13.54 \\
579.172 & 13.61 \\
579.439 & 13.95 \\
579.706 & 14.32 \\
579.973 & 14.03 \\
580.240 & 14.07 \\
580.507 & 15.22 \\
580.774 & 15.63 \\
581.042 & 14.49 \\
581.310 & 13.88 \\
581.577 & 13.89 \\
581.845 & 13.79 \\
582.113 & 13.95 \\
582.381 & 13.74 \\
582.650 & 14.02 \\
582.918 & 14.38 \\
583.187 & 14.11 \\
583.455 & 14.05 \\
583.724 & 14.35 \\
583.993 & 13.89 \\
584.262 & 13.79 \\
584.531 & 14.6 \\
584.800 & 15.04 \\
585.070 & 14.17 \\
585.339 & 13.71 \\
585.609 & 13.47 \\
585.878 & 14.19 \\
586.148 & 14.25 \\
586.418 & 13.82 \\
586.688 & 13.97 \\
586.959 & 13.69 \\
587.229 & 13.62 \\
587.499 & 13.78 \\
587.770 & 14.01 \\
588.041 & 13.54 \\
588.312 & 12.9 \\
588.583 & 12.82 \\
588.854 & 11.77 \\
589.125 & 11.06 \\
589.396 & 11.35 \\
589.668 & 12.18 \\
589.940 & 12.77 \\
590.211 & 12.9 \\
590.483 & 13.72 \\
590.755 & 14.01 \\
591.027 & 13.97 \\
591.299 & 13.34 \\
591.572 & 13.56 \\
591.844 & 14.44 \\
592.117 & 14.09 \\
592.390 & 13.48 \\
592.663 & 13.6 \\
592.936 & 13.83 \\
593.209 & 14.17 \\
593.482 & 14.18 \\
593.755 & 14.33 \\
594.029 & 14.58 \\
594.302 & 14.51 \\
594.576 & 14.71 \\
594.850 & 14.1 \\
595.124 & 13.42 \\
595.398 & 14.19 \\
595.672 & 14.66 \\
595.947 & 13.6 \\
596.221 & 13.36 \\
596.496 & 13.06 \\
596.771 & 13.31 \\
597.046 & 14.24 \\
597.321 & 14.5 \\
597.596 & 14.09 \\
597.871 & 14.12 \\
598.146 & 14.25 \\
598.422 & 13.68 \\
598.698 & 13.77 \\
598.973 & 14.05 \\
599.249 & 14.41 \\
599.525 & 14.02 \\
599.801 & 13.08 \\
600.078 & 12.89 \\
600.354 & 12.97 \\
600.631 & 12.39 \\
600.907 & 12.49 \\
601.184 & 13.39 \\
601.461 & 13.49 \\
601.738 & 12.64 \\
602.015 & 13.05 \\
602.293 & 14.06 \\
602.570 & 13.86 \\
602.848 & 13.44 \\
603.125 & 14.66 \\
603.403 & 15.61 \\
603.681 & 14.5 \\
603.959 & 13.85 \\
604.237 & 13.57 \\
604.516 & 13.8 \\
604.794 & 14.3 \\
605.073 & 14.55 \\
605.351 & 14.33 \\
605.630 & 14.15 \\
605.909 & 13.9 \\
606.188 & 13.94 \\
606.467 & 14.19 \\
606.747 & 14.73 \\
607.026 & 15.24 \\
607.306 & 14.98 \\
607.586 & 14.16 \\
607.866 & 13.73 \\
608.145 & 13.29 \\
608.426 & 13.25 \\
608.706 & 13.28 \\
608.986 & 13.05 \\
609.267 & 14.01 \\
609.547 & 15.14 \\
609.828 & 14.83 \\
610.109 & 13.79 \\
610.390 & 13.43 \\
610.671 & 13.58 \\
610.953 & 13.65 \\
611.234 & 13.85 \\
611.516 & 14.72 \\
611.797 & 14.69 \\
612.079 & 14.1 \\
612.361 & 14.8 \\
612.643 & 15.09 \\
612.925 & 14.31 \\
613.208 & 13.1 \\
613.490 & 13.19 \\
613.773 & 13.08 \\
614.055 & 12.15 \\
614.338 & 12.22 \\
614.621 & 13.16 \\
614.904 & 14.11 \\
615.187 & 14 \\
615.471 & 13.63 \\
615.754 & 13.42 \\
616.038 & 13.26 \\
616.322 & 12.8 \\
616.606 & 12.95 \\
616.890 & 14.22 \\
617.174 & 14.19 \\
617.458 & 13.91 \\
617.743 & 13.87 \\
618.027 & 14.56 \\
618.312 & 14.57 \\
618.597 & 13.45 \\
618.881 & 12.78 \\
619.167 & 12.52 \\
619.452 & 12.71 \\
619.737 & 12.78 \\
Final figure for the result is 0.05 mag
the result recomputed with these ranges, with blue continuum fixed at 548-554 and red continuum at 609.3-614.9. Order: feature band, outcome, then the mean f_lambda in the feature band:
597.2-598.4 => -0.03 mag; 14.2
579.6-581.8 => -0.06 mag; 14.4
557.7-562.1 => 0.02 mag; 13.3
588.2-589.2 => 0.13 mag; 12.2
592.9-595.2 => -0.04 mag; 14.2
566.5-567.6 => -0.06 mag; 14.3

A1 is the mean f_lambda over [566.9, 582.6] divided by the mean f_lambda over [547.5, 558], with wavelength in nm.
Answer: 1.03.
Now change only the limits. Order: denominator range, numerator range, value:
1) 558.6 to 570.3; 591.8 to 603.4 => 1.00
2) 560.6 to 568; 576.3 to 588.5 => 1.01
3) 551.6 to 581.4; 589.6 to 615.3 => 1.01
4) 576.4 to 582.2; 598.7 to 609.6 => 0.97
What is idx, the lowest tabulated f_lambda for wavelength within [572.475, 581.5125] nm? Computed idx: 12.34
